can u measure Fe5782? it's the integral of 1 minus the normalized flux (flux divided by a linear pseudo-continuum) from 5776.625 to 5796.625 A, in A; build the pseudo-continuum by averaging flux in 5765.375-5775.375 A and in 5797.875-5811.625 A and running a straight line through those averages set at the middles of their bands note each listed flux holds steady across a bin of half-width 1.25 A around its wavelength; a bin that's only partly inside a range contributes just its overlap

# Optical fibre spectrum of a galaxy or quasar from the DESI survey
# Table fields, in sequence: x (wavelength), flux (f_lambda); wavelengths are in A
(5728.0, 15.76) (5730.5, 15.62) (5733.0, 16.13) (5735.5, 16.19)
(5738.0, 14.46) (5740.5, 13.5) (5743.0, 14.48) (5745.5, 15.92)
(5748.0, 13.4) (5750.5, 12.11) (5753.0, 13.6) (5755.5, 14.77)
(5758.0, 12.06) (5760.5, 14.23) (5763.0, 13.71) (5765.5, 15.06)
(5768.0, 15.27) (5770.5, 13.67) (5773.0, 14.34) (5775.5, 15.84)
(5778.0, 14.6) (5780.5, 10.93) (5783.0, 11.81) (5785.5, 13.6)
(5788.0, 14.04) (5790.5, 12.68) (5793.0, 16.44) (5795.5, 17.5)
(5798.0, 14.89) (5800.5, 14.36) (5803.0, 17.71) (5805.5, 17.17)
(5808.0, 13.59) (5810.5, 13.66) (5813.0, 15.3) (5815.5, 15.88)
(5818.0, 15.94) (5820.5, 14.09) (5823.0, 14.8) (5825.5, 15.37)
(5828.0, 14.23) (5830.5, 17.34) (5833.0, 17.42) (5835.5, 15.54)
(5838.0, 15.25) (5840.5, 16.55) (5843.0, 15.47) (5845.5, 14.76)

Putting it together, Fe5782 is 1.4 A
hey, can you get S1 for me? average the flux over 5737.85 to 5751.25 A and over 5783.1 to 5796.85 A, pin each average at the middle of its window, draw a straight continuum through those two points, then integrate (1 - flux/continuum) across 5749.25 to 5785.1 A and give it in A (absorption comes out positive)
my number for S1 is 1.5 A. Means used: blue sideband 14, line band 13.7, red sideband 14.6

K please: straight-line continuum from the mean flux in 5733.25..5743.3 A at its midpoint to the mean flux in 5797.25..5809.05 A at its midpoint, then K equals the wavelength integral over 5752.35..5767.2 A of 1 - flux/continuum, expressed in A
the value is 1.1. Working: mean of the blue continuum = 14.8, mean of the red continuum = 15.6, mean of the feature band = 14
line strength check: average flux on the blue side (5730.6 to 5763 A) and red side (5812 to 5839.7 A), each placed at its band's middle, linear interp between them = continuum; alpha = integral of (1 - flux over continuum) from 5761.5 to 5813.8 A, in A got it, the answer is 1.3 A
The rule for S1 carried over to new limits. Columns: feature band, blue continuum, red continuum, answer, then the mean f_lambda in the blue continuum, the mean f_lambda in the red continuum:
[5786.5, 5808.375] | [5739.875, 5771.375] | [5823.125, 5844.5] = -0.7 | 14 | 15.8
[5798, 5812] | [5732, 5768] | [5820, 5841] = 0.0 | 14.3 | 15.6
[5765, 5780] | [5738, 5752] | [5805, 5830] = -0.3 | 13.9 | 15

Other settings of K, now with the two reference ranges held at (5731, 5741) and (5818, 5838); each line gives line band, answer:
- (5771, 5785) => 1.7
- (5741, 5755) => 1.2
